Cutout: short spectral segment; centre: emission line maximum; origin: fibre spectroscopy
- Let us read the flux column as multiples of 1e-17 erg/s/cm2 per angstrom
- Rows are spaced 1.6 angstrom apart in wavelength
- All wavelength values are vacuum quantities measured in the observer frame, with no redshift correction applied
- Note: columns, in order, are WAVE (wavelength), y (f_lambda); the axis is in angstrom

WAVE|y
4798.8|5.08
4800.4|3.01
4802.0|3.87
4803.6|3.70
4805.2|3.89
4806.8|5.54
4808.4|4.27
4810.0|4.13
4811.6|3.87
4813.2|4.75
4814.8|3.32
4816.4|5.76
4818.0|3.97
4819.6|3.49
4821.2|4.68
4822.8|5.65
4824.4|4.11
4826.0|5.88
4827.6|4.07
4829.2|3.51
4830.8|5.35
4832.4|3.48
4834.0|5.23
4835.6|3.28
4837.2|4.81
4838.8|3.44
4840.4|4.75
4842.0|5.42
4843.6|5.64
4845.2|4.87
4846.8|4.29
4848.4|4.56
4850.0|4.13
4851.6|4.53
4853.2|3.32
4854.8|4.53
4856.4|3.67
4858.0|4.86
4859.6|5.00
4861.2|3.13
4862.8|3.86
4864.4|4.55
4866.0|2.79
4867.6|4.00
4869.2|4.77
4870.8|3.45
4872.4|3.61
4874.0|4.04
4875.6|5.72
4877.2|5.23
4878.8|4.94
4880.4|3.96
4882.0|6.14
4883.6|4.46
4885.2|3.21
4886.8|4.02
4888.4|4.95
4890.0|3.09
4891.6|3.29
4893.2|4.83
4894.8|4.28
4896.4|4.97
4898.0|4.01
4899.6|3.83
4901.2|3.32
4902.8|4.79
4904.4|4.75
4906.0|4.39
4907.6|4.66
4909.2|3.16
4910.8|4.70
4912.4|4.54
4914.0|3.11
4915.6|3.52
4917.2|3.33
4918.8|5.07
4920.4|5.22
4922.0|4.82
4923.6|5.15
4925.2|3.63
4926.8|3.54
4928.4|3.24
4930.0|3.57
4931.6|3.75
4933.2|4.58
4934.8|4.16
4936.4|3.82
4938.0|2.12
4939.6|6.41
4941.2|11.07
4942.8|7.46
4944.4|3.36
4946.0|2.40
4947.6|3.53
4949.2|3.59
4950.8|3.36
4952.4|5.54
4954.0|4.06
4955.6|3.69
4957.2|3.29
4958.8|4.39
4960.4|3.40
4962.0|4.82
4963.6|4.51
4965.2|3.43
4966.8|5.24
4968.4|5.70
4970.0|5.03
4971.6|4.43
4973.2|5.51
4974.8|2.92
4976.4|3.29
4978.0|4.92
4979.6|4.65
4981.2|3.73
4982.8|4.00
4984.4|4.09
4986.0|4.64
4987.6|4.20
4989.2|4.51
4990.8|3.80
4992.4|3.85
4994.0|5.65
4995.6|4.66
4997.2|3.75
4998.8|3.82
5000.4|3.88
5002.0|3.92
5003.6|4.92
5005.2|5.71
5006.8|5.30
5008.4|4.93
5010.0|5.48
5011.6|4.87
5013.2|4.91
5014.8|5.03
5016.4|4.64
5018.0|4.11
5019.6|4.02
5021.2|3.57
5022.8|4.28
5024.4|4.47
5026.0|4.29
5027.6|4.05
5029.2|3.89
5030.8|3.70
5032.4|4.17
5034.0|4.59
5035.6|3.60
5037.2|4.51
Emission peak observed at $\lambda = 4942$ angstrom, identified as Hgamma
